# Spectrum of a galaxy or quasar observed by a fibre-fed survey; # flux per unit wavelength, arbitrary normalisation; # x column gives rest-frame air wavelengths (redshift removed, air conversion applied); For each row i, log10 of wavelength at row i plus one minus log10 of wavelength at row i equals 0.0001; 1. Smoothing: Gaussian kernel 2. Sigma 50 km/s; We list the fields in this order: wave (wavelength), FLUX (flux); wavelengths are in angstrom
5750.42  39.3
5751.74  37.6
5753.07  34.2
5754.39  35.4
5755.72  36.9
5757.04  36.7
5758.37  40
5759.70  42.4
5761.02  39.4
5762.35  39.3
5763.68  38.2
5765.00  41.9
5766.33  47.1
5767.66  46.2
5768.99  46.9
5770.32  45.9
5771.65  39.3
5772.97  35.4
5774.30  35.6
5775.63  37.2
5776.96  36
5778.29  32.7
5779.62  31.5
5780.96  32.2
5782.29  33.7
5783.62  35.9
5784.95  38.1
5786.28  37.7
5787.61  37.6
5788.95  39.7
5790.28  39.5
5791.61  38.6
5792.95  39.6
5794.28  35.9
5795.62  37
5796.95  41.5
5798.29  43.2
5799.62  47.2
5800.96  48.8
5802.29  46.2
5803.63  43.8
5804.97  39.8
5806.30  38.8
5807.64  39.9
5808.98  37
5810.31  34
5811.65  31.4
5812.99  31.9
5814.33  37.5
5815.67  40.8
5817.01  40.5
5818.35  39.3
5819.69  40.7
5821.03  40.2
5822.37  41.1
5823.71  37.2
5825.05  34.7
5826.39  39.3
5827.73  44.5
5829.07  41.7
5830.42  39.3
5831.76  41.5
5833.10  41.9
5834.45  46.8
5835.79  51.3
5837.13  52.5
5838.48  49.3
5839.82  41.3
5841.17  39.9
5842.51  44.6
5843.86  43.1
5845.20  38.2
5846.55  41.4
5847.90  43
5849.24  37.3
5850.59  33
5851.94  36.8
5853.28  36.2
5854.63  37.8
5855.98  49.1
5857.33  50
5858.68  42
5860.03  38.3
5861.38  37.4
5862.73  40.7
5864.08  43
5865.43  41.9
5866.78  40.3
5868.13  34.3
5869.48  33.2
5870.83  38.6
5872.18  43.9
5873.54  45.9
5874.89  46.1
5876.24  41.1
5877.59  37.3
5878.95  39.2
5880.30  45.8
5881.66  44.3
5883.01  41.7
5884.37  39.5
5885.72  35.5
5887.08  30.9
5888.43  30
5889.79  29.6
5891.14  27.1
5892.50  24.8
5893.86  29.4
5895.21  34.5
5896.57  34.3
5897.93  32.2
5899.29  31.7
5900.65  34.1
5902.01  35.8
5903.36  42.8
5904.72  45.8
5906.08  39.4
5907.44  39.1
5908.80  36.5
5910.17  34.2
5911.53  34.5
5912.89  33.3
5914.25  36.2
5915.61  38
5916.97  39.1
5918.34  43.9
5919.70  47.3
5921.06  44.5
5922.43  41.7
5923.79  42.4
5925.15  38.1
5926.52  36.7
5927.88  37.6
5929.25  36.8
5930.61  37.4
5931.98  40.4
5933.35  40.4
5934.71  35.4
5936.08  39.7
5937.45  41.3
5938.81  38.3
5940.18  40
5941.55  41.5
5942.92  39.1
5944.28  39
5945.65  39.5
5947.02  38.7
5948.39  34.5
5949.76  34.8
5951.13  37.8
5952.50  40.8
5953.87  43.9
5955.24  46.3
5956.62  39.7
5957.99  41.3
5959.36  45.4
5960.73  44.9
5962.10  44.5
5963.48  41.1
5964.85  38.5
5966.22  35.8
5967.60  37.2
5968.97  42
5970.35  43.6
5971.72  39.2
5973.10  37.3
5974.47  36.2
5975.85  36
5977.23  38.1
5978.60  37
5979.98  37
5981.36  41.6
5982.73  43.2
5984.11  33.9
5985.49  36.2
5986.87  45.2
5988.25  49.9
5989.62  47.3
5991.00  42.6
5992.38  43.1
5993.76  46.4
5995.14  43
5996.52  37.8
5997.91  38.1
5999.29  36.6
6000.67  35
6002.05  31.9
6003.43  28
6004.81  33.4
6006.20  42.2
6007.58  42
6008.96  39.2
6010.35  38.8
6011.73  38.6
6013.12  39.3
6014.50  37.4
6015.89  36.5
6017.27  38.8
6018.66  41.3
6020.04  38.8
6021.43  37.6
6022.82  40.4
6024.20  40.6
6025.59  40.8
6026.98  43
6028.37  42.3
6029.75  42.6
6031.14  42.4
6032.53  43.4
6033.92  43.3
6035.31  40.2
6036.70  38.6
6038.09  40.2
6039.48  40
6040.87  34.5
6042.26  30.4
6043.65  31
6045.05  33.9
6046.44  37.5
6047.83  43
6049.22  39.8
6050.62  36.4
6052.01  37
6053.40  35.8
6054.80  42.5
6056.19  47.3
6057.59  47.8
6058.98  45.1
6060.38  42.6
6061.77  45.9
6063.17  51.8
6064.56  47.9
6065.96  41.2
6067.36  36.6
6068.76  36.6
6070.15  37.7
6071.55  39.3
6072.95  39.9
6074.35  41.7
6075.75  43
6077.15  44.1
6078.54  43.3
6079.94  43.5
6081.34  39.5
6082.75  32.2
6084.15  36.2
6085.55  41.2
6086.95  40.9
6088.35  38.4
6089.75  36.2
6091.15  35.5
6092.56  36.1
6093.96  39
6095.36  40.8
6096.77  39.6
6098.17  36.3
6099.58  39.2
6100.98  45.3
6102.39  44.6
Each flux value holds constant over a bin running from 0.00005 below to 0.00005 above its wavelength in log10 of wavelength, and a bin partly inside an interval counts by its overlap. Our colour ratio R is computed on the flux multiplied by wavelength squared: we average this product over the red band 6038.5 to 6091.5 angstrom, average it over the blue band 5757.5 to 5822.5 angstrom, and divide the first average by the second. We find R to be 1.1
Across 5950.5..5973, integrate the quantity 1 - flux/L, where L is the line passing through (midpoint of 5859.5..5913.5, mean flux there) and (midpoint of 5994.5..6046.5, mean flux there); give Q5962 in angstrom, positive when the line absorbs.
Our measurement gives -2.0 angstrom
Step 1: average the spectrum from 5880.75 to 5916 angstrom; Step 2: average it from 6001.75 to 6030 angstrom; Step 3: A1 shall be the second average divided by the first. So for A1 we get 1.10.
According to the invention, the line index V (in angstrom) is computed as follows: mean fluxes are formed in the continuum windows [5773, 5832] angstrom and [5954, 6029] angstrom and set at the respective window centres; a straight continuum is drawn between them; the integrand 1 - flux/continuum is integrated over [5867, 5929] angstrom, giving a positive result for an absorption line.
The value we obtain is 2.57 angstrom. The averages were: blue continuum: 38.6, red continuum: 39.9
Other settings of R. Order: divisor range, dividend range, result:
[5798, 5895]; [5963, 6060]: 1.05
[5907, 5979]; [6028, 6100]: 1.06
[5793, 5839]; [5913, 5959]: 1.01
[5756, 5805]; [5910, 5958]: 1.04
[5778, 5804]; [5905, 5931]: 1.04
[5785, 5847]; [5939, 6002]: 1.04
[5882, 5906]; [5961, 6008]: 1.18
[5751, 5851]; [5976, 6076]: 1.08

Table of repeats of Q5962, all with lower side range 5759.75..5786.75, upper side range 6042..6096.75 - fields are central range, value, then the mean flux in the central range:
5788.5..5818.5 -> -0.7 angstrom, 39.7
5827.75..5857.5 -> -2.7 angstrom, 42.5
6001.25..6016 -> 1.0 angstrom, 37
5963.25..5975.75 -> 0.2 angstrom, 38.8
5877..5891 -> 0.8 angstrom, 37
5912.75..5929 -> -0.3 angstrom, 40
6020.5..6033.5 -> -0.5 angstrom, 41.4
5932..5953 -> 0.4 angstrom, 38.8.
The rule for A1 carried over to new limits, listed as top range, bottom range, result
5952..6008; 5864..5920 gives 1.07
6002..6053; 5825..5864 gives 0.92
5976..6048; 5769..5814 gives 1.02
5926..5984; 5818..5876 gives 0.95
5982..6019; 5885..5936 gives 1.08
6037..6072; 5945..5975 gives 1.00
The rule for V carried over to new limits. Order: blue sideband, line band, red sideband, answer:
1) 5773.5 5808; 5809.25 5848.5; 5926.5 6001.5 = -2.0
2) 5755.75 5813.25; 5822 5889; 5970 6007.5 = -2.9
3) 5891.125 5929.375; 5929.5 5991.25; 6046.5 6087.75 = -2.5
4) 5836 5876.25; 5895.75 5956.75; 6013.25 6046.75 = 2.6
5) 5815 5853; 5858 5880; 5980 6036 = 0.5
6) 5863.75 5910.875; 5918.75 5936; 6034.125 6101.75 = -1.0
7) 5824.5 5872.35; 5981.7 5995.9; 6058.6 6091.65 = -0.7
